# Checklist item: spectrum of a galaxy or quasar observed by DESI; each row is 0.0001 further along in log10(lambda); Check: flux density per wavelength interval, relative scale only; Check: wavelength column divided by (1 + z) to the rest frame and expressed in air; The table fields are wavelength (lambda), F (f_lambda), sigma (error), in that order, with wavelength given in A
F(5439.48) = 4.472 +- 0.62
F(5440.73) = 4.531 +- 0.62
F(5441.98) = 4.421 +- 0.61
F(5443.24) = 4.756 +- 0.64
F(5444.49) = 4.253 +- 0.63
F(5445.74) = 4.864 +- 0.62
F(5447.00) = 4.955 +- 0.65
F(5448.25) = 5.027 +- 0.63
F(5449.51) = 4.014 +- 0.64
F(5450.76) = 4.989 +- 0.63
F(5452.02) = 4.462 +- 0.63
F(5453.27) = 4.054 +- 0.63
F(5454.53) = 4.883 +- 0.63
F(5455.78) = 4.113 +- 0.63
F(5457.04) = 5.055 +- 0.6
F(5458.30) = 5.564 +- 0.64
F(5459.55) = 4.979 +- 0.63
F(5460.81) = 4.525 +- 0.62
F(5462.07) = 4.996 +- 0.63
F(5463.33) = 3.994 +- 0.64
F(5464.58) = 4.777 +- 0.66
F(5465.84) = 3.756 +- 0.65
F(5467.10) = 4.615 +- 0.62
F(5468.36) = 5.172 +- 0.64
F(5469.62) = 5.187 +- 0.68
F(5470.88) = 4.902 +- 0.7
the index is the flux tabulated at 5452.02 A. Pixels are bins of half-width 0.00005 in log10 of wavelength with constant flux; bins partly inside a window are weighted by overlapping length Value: 4.462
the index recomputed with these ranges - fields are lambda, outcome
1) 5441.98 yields 4.421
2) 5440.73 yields 4.531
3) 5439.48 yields 4.472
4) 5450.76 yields 4.989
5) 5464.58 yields 4.777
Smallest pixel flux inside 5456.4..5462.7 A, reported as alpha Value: 4.525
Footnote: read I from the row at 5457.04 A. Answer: 5.055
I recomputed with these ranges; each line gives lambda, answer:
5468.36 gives 5.172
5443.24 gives 4.756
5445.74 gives 4.864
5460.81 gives 4.525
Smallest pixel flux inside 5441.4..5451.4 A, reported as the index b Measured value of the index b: 4.014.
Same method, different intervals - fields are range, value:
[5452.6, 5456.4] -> 4.054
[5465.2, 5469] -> 3.756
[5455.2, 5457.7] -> 4.113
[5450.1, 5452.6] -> 4.462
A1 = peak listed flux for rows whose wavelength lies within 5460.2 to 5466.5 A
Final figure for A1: 4.996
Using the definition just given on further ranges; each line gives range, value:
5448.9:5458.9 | 5.564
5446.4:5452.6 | 5.027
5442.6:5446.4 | 4.864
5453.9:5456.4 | 4.883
